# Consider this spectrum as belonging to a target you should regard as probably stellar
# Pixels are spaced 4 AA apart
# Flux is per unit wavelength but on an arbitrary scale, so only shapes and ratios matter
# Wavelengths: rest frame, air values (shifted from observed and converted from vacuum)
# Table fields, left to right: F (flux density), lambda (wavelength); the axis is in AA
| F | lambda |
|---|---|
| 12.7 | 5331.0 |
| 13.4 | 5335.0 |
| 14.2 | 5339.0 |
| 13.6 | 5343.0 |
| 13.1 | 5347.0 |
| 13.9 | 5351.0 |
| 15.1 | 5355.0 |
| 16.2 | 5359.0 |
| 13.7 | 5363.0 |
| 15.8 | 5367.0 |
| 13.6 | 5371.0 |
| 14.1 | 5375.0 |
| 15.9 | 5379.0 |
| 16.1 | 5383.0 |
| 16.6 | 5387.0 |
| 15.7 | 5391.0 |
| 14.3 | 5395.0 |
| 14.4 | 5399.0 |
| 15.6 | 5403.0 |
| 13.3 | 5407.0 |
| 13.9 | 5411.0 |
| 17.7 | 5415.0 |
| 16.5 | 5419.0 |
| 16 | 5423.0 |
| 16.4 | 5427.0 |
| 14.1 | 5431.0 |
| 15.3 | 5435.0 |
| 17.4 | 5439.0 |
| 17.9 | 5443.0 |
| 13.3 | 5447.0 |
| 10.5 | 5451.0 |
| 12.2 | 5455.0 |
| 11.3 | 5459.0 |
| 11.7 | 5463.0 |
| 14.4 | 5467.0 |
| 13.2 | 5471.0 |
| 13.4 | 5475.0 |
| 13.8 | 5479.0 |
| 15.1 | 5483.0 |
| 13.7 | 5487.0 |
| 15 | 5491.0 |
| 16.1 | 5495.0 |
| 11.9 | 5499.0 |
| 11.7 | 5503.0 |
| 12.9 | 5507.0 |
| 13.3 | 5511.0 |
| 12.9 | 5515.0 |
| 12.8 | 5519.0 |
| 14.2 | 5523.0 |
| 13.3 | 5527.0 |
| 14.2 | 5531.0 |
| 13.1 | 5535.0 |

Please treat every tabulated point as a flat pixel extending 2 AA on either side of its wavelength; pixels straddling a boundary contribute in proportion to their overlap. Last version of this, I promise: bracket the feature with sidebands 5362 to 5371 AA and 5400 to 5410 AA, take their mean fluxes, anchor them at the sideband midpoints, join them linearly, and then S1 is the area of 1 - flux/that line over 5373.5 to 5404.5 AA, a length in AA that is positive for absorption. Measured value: -1.9 AA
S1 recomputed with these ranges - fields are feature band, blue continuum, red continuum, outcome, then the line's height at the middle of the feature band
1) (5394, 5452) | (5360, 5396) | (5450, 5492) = -4.25 AA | 14.2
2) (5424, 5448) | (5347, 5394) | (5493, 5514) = -2.93 AA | 14.1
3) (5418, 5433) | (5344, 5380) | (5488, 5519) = -1.80 AA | 14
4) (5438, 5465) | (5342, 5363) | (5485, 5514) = 0.89 AA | 13.8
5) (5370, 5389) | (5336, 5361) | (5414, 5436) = -0.46 AA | 15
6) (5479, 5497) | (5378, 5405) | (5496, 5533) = -1.62 AA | 13.6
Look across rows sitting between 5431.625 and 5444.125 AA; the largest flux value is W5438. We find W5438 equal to 17.9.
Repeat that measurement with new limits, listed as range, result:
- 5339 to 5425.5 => 17.7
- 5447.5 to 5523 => 16.1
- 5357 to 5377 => 16.2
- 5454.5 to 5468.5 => 14.4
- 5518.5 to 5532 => 14.2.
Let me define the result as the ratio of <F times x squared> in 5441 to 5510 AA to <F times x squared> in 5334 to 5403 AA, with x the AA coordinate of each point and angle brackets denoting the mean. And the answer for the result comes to 0.95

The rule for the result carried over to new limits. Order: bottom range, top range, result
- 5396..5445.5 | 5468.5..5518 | 0.89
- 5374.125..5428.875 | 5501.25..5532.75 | 0.89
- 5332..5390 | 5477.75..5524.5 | 0.98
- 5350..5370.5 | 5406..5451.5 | 1.06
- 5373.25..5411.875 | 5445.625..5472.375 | 0.84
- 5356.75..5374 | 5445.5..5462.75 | 0.82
